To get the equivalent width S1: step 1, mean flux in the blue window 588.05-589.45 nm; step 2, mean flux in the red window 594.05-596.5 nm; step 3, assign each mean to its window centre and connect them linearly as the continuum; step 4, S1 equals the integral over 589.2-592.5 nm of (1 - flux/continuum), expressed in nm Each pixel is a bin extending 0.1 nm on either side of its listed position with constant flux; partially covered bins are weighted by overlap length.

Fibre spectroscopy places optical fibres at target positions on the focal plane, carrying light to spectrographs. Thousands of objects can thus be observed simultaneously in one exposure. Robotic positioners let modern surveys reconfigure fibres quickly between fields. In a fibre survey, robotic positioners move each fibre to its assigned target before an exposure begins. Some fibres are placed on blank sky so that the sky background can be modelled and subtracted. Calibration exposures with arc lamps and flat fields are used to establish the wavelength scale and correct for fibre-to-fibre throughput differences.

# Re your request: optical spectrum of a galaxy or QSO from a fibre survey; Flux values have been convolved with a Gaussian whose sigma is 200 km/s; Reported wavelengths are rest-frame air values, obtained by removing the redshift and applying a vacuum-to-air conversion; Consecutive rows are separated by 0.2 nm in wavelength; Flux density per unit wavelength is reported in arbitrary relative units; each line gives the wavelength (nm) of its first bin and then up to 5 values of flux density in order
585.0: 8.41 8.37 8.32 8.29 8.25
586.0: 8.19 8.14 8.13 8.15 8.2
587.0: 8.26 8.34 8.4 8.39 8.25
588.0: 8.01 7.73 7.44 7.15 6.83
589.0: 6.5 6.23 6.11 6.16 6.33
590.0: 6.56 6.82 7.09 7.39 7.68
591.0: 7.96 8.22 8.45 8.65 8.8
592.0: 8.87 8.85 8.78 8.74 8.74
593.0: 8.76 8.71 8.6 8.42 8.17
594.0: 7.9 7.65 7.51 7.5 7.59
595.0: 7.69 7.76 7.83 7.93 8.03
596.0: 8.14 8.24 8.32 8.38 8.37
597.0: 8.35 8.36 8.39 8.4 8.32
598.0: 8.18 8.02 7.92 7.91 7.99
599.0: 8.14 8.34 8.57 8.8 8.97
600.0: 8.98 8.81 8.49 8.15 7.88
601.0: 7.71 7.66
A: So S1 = -0.18 nm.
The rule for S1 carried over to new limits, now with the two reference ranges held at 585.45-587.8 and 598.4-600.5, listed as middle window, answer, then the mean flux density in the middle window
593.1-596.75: 0.16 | 8.03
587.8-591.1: 0.50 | 7.04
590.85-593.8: -0.08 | 8.58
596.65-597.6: 0.01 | 8.37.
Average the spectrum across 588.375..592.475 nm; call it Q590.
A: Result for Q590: 7.46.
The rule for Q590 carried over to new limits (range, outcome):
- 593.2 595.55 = 7.91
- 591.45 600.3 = 8.3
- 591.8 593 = 8.79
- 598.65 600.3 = 8.55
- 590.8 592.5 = 8.52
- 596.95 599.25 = 8.19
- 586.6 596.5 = 7.85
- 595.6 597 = 8.23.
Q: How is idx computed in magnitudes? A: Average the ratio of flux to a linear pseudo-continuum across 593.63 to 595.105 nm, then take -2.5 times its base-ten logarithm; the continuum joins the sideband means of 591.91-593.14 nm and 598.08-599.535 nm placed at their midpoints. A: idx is 0.11 mag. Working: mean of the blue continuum 8.79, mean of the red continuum 8.14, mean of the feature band 7.75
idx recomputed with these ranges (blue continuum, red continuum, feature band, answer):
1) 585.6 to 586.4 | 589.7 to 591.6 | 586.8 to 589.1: 0.02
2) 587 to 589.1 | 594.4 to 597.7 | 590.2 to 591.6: 0.01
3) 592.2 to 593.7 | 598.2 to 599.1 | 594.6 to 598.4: 0.02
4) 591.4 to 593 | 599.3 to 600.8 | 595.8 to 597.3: 0.05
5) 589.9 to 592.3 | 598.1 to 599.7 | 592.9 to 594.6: -0.02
